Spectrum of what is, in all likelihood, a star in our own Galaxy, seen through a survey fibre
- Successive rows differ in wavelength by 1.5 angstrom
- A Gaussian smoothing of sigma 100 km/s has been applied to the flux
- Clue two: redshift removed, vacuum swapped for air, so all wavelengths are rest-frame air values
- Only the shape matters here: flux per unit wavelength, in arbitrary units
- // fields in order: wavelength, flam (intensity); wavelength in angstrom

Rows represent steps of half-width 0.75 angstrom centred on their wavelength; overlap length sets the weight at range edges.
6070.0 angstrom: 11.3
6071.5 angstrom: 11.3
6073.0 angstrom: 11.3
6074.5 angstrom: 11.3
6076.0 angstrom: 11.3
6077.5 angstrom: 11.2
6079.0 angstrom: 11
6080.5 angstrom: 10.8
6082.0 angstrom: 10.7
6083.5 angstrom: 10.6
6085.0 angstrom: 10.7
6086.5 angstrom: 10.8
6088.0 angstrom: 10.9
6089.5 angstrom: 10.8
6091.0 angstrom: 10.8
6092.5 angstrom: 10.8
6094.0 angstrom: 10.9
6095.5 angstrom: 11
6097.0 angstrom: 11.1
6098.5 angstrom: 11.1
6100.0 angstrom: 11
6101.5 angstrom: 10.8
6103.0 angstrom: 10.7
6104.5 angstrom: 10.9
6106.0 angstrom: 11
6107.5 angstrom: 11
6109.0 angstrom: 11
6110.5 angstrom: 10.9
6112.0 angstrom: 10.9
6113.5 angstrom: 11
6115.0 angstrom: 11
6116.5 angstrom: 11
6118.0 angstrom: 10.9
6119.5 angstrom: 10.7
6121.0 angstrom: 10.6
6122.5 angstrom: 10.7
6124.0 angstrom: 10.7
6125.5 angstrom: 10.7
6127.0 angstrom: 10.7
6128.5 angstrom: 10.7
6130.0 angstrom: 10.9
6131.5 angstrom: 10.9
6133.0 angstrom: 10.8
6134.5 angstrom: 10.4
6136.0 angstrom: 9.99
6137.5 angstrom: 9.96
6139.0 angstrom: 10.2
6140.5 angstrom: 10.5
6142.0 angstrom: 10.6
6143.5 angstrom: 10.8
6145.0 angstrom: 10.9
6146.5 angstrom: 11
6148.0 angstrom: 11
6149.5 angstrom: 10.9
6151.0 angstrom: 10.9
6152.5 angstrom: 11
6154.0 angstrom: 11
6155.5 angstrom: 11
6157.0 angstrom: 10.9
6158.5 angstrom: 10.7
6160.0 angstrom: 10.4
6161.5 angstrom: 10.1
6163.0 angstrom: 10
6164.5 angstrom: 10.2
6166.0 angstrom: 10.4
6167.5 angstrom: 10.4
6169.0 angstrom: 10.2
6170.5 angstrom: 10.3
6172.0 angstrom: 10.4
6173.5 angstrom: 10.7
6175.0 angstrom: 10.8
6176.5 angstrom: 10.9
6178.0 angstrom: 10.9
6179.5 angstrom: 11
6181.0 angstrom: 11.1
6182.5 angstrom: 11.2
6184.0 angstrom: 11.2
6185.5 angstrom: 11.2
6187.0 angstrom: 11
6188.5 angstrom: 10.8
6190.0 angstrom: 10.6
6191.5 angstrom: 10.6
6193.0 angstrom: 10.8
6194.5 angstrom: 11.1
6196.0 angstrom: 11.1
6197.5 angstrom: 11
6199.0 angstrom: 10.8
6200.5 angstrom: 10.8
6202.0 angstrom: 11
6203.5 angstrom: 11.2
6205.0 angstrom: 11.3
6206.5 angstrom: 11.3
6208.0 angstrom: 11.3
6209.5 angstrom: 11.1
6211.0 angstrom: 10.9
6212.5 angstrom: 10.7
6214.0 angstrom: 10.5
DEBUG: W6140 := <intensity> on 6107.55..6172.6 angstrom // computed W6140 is 10.7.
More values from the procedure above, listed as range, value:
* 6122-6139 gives 10.6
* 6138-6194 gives 10.7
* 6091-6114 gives 10.9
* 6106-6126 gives 10.9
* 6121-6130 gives 10.7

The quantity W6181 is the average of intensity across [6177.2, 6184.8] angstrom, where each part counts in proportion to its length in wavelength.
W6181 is 11.1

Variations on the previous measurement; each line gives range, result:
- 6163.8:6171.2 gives 10.3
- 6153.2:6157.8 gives 11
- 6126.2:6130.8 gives 10.8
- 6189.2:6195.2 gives 10.8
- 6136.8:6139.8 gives 10.1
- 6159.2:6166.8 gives 10.2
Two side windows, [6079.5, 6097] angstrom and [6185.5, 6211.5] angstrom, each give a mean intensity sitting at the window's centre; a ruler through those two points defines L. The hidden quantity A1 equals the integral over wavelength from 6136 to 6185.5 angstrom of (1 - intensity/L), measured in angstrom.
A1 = 1.2 angstrom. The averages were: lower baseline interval 10.8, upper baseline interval 11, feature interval 10.7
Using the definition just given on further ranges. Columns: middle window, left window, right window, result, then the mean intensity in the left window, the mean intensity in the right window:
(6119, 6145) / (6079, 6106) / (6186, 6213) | 0.7 angstrom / 10.9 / 11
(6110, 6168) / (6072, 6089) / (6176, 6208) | 1.6 angstrom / 11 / 11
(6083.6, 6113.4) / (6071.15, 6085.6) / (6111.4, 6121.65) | 0.1 angstrom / 11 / 10.9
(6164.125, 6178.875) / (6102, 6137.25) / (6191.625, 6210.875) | 0.6 angstrom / 10.8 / 11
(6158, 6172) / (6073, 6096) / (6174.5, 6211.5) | 0.9 angstrom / 10.9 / 11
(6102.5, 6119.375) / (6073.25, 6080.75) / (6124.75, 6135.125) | -0.1 angstrom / 11.2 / 10.7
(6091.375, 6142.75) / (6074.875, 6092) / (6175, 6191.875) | 0.7 angstrom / 10.9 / 11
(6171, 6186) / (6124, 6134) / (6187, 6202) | -0.1 angstrom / 10.8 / 10.9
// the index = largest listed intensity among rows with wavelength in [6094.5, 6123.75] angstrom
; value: 11.1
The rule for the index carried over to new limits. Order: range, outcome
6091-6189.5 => 11.2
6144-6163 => 11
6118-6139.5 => 10.9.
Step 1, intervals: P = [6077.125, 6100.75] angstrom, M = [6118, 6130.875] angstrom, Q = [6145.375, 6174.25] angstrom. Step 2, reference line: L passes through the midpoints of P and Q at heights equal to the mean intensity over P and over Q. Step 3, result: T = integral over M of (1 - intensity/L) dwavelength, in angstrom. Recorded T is 0.0 angstrom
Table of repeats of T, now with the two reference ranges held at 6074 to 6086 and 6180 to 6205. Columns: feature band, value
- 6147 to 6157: 0.00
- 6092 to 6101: -0.03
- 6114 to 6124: 0.13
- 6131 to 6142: 0.57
